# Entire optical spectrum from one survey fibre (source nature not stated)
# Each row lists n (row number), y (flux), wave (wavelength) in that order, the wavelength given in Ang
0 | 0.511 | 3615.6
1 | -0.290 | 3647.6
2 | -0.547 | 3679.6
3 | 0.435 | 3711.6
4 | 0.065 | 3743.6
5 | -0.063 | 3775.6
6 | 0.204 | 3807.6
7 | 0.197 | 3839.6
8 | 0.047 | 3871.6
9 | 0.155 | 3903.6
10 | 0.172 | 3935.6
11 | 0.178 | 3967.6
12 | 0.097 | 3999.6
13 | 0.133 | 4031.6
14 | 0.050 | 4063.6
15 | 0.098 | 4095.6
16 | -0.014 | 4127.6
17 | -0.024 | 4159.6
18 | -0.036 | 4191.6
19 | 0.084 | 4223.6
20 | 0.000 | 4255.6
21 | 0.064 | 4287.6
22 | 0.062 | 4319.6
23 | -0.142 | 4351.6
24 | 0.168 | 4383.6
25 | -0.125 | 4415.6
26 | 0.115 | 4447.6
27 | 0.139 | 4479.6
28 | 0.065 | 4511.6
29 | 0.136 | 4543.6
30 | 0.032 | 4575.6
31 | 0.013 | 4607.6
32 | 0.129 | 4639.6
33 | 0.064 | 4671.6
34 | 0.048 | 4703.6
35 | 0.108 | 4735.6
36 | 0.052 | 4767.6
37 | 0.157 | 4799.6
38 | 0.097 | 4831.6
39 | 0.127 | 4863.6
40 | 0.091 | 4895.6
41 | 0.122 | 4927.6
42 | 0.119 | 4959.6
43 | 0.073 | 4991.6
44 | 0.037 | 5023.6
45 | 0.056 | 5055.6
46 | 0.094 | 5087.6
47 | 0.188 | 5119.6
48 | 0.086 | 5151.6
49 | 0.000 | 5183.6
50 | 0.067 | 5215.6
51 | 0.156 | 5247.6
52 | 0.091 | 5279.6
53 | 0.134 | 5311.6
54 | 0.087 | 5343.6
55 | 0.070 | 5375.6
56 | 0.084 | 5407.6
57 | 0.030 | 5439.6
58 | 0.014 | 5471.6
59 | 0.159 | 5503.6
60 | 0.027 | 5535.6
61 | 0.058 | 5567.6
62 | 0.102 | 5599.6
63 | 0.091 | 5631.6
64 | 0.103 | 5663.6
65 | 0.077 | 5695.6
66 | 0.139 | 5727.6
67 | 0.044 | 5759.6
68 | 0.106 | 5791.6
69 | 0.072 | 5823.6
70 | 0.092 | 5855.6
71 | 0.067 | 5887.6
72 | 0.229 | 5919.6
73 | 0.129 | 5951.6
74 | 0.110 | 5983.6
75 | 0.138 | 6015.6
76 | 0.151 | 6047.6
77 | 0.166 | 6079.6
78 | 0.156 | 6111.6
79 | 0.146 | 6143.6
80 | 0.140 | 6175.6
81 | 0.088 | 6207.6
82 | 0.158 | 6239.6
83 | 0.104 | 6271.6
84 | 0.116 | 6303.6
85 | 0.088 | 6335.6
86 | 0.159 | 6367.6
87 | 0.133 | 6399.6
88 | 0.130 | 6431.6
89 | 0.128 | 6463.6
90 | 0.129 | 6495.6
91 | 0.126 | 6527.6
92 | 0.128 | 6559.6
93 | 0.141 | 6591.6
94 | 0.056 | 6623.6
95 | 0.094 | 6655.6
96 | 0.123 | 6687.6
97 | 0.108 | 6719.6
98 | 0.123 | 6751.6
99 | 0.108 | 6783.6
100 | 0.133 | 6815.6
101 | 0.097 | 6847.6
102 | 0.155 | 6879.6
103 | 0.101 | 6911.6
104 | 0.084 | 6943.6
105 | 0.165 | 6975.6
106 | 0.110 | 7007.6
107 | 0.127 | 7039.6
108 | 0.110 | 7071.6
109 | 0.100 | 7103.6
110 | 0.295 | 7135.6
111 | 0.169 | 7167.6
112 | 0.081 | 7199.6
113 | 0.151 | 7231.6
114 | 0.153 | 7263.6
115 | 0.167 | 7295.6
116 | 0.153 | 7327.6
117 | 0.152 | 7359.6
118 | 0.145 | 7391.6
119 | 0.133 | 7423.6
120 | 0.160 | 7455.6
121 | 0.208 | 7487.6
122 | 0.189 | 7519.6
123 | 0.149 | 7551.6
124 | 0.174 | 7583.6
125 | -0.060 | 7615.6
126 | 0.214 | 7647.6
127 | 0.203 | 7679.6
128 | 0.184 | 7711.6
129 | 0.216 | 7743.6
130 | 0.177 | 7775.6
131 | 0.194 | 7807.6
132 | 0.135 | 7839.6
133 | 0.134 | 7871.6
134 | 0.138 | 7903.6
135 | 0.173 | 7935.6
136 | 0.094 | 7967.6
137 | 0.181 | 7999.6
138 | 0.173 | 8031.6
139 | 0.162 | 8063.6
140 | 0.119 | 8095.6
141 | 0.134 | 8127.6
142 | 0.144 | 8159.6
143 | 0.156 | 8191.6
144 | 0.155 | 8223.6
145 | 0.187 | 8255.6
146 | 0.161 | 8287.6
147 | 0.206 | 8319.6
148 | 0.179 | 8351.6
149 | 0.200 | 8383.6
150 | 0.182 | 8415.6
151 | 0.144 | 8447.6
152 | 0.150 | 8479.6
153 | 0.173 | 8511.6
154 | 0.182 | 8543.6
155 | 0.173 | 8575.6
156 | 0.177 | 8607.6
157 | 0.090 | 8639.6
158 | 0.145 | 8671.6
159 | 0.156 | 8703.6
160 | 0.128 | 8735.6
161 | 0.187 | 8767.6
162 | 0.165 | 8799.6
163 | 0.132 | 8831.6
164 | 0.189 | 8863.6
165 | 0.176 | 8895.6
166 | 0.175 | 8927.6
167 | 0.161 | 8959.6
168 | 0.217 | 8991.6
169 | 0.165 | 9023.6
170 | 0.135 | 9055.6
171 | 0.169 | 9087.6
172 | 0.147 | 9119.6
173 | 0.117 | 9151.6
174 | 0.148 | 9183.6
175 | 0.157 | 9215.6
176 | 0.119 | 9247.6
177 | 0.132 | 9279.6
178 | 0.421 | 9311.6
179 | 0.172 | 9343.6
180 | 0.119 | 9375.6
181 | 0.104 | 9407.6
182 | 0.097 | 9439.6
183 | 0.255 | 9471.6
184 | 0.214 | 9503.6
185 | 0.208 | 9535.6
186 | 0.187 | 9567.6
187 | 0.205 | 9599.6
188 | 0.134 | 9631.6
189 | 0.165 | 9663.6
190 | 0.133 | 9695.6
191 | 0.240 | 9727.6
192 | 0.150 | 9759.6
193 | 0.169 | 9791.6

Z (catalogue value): 0.917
